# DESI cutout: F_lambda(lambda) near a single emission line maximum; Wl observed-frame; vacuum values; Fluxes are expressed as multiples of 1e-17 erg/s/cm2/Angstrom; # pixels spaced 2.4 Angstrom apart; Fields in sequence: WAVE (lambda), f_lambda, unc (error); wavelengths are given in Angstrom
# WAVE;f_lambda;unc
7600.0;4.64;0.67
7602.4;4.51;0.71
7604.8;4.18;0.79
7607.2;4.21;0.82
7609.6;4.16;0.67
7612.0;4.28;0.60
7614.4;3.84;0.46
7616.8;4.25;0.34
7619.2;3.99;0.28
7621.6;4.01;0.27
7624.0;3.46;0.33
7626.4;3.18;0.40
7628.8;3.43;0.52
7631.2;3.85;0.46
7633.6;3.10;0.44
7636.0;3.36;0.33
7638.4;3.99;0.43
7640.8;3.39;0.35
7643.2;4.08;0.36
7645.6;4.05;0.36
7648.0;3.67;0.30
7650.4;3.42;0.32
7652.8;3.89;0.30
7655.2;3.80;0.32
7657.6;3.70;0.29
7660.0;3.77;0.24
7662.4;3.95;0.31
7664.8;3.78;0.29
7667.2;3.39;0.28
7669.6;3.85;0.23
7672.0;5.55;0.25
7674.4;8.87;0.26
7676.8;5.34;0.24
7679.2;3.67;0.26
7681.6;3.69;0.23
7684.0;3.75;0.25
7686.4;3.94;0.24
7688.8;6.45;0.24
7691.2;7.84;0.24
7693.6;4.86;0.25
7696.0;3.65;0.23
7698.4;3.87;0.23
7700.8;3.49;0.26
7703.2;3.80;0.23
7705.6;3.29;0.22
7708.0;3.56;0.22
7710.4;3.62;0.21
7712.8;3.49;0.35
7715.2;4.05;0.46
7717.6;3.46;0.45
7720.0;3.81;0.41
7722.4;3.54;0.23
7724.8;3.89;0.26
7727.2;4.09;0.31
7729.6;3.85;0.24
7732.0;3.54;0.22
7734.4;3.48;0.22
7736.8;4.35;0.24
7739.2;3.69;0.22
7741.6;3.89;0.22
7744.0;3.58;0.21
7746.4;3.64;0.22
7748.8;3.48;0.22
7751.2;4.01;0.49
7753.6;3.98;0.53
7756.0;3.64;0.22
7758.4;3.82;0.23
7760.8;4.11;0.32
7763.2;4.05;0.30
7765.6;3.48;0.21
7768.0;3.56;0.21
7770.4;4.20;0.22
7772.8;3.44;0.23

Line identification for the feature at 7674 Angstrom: [S II] 6716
